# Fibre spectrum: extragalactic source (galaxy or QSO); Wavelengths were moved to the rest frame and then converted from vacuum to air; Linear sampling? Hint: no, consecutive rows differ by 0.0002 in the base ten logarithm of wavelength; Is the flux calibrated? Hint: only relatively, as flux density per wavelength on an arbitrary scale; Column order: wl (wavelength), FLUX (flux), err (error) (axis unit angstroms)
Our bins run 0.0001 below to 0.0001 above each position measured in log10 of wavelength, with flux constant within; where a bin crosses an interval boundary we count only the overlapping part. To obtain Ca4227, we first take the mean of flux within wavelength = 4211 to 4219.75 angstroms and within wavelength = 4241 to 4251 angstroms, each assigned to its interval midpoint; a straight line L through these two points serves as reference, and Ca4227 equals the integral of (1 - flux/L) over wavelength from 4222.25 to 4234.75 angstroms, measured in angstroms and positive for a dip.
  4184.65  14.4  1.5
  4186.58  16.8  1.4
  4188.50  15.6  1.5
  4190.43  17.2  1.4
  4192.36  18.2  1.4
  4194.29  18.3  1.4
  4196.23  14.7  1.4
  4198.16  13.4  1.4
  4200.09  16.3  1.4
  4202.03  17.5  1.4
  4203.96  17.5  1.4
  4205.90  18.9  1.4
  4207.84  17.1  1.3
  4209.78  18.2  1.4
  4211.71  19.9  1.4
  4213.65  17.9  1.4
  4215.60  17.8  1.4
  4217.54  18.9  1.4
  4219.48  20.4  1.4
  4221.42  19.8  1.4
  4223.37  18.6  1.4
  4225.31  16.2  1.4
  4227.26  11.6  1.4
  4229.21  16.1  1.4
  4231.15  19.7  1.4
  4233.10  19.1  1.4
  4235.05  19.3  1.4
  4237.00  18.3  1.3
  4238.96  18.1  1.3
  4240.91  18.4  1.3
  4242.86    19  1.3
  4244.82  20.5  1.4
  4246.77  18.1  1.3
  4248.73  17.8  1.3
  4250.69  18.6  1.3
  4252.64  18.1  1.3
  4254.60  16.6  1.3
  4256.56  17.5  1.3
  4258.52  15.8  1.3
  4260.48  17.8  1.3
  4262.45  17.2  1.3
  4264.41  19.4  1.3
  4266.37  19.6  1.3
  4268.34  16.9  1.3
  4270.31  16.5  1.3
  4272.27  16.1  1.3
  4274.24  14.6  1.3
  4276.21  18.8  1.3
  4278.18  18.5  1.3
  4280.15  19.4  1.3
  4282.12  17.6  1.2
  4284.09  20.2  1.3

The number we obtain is 1.2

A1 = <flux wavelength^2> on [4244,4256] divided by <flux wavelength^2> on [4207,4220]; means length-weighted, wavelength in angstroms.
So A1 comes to 1.0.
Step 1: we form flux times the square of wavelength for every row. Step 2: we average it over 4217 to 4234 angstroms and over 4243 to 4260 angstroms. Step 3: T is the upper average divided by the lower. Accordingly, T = 1.0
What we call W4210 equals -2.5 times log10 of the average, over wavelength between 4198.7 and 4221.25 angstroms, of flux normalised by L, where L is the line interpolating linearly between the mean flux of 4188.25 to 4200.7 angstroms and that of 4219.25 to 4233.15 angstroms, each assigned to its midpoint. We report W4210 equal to -0.082 mag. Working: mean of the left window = 16.3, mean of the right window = 17.5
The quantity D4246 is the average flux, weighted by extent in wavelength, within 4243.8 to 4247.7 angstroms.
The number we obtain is 19.3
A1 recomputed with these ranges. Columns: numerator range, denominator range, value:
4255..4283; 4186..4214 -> 1.06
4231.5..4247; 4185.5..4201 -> 1.19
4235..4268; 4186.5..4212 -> 1.09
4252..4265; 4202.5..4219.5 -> 0.97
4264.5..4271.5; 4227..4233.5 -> 1.07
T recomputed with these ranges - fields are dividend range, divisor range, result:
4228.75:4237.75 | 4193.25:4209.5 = 1.13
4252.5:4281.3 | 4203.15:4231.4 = 1.00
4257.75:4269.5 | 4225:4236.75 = 1.05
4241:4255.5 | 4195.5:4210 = 1.13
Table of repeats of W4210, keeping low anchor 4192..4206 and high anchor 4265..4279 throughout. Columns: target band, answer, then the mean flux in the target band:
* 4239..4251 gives -0.10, 18.7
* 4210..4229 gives -0.06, 17.8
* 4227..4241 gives -0.05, 17.8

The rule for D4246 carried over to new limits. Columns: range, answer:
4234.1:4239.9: 18.5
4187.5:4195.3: 17.3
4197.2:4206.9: 16.7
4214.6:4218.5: 18.3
